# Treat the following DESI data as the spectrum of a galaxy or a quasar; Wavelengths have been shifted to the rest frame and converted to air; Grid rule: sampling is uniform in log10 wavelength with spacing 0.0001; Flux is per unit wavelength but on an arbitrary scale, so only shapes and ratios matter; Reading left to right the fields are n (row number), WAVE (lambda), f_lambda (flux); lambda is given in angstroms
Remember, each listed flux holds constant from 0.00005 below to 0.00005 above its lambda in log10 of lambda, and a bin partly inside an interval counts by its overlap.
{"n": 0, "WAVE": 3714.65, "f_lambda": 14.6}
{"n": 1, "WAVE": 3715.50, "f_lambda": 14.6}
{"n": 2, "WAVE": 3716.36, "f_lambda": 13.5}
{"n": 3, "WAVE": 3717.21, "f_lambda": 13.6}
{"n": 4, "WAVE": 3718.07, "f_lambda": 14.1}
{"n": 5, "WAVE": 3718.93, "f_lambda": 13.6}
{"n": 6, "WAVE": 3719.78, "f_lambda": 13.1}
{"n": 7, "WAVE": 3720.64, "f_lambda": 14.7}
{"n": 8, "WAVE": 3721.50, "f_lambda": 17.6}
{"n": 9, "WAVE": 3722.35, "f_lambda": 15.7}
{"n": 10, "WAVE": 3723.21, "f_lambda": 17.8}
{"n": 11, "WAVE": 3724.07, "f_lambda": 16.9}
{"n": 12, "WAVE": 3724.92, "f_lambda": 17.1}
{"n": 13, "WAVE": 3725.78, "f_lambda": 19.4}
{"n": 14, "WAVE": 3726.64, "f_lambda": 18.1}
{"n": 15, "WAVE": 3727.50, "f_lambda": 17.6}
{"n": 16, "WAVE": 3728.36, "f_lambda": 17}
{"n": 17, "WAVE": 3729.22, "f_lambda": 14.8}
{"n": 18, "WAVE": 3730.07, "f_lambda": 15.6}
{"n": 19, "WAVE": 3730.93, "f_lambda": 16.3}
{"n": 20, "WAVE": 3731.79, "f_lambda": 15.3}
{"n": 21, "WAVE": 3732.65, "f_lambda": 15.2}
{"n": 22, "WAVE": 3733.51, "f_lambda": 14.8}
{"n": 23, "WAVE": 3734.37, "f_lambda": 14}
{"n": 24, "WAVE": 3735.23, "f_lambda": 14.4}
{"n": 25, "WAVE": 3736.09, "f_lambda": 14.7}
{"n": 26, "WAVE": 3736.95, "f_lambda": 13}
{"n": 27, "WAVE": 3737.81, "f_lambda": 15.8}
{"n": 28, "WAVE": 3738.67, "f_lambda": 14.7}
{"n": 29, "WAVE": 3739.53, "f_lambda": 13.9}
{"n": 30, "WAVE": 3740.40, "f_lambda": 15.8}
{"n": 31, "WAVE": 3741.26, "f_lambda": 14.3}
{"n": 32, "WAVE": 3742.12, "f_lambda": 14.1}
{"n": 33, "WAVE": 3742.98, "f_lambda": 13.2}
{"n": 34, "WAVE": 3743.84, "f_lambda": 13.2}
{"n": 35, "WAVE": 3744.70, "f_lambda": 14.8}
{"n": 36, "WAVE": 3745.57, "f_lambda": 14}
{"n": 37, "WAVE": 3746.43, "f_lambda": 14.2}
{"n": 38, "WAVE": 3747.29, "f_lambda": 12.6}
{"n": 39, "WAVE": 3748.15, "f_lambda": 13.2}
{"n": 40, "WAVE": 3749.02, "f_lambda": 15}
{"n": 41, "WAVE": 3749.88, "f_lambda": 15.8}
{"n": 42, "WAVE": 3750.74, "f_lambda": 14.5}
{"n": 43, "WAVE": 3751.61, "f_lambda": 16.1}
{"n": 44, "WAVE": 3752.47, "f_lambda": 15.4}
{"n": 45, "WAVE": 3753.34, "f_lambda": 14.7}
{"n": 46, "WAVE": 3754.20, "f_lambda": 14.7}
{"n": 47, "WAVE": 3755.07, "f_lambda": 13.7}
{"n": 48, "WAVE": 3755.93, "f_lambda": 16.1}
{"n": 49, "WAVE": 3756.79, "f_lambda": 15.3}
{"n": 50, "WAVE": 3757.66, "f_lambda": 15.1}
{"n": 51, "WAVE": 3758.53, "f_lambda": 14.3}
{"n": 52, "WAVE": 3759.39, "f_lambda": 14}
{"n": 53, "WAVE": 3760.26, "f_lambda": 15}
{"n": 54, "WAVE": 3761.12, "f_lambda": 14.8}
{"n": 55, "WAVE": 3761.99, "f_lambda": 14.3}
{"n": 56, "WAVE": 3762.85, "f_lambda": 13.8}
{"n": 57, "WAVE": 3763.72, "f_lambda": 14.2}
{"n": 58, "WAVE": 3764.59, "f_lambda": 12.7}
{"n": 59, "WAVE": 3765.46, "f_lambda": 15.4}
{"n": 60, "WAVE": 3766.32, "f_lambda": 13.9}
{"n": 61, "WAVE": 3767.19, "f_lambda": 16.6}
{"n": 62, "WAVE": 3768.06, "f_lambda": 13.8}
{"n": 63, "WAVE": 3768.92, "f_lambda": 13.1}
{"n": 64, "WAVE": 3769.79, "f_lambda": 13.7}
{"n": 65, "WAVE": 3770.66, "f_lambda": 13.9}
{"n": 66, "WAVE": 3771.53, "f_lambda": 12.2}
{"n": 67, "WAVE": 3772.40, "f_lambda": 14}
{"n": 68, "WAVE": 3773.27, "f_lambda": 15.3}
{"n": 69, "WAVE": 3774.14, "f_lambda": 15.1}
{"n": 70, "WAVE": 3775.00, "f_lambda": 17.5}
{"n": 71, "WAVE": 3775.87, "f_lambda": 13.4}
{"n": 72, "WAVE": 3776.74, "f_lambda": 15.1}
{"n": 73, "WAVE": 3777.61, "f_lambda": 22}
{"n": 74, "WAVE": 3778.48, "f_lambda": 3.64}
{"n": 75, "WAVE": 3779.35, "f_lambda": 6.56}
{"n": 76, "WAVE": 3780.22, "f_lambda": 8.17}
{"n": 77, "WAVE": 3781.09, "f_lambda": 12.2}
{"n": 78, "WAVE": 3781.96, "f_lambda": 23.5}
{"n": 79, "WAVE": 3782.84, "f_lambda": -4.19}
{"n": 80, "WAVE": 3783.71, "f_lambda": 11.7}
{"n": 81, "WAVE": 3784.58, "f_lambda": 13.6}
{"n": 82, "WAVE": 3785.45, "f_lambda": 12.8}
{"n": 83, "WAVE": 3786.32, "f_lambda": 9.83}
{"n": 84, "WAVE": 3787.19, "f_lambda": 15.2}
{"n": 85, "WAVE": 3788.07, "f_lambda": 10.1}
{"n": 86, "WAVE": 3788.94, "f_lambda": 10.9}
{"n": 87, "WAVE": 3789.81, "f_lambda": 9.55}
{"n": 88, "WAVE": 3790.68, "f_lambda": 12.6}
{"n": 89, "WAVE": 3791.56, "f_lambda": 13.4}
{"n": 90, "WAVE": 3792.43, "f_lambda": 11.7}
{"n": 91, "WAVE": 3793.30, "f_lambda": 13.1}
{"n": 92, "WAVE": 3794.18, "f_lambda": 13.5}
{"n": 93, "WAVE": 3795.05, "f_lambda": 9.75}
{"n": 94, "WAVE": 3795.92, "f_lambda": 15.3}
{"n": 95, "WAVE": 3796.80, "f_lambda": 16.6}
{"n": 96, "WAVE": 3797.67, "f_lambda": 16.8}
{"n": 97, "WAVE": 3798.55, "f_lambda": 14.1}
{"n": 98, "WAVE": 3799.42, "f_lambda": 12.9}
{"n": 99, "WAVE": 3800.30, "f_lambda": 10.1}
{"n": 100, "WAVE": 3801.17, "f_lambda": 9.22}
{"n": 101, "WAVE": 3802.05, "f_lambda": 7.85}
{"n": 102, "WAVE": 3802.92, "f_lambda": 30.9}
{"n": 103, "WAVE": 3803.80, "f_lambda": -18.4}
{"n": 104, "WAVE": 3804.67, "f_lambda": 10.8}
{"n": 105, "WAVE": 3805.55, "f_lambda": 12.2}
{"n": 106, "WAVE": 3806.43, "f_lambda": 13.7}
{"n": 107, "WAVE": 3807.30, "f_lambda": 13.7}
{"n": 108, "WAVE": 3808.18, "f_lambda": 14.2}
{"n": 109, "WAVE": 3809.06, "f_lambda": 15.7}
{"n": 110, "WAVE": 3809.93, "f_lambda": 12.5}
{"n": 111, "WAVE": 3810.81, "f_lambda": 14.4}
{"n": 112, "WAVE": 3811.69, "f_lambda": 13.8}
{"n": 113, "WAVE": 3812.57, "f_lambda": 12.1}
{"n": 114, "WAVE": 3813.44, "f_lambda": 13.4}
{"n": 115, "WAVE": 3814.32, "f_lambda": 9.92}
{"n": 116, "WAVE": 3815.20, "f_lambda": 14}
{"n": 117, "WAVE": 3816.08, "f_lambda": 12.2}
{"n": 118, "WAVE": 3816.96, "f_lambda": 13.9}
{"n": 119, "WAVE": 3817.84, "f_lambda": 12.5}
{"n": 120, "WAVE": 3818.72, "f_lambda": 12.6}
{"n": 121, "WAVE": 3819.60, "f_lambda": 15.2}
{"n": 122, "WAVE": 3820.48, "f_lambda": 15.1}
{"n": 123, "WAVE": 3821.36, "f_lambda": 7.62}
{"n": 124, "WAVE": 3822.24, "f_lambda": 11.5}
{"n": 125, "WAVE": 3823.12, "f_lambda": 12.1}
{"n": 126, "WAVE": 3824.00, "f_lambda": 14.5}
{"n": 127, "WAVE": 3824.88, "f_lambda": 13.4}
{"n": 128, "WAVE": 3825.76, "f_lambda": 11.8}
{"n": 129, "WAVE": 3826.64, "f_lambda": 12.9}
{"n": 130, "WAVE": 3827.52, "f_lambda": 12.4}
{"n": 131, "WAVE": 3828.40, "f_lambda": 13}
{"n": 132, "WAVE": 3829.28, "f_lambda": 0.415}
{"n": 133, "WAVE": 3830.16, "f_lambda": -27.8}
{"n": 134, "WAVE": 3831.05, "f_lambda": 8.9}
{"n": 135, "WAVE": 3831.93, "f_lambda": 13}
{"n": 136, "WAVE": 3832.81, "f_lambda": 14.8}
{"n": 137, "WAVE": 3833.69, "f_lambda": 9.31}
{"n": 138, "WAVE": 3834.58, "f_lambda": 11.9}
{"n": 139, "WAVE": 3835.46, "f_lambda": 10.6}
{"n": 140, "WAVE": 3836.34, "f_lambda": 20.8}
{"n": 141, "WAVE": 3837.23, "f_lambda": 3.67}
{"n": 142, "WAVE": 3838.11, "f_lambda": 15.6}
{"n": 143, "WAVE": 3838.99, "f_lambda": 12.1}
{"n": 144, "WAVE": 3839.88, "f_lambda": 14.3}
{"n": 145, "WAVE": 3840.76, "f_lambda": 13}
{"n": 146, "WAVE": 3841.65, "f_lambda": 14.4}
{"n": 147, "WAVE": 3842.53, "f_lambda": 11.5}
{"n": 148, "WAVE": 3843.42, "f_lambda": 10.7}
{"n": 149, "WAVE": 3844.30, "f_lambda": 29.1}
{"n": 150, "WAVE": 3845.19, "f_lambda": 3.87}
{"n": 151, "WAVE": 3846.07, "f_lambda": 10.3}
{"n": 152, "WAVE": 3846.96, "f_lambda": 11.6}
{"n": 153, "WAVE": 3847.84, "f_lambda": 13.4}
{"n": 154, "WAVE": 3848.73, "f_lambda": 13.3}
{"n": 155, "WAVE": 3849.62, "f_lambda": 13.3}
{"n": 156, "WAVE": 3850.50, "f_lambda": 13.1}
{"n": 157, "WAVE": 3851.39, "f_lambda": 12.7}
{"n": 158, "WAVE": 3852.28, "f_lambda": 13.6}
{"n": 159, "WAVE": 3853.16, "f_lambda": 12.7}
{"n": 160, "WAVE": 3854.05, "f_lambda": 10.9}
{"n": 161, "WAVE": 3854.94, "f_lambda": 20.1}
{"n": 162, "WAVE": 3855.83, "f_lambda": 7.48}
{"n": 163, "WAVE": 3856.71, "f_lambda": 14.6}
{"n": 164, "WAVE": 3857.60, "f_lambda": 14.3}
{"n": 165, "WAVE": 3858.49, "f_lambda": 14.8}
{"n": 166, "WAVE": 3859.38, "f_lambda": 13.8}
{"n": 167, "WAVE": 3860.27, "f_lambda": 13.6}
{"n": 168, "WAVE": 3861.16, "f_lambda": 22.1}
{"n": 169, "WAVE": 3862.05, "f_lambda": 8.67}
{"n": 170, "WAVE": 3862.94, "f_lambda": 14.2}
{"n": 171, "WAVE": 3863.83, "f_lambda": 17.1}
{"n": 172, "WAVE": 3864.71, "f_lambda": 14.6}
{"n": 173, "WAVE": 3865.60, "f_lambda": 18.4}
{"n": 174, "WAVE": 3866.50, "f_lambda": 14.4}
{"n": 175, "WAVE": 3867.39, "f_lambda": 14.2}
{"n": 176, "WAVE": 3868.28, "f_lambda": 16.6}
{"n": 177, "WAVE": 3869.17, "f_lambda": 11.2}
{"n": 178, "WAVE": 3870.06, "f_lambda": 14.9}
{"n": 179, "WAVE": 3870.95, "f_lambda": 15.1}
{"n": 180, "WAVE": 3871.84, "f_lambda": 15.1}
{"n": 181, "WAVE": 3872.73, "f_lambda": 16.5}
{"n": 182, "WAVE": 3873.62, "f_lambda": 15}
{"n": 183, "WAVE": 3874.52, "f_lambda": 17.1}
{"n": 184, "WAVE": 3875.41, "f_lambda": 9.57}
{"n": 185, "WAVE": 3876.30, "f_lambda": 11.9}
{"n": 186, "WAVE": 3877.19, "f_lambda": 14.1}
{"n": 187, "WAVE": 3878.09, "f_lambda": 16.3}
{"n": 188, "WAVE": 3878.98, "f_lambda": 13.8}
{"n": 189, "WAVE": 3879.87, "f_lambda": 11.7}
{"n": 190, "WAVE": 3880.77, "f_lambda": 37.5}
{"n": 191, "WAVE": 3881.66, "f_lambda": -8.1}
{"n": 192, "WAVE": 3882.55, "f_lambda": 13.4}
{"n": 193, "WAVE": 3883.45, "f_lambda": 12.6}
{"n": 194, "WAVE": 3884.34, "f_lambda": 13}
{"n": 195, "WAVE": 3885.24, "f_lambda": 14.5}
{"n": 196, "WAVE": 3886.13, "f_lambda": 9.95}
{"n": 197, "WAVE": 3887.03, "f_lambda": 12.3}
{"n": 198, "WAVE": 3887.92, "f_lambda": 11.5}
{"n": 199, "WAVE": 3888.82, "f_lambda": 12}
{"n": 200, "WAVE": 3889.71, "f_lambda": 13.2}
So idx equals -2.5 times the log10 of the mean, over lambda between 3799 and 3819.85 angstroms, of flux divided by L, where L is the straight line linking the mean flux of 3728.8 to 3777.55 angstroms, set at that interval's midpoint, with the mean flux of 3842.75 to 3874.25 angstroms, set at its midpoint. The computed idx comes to 0.19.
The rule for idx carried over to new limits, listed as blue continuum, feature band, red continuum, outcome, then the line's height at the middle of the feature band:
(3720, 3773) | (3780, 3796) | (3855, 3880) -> 0.25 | 14.7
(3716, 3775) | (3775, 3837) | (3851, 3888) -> 0.24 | 14.4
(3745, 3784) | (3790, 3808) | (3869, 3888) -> 0.15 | 13.7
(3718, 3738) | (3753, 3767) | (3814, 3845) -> -0.01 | 14.4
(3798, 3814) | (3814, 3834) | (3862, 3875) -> 0.24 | 12.8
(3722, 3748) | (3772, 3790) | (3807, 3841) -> 0.09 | 13.3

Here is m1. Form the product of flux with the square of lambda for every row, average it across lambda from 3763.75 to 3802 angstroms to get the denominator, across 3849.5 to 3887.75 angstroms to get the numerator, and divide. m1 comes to 1.15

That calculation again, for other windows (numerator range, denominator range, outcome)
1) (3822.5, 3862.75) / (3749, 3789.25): 0.91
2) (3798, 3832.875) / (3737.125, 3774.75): 0.78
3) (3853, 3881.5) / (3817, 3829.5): 1.26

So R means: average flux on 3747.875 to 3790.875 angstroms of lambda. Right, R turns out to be 13.5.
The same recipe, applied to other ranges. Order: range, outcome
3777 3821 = 12.1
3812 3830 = 11.4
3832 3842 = 12.8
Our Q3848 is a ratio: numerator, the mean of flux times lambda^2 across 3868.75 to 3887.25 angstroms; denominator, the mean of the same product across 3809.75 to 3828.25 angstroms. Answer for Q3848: 1.1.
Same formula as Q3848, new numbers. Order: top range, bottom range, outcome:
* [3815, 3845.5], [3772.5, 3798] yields 0.92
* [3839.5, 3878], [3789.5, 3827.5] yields 1.16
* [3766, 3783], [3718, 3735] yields 0.85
